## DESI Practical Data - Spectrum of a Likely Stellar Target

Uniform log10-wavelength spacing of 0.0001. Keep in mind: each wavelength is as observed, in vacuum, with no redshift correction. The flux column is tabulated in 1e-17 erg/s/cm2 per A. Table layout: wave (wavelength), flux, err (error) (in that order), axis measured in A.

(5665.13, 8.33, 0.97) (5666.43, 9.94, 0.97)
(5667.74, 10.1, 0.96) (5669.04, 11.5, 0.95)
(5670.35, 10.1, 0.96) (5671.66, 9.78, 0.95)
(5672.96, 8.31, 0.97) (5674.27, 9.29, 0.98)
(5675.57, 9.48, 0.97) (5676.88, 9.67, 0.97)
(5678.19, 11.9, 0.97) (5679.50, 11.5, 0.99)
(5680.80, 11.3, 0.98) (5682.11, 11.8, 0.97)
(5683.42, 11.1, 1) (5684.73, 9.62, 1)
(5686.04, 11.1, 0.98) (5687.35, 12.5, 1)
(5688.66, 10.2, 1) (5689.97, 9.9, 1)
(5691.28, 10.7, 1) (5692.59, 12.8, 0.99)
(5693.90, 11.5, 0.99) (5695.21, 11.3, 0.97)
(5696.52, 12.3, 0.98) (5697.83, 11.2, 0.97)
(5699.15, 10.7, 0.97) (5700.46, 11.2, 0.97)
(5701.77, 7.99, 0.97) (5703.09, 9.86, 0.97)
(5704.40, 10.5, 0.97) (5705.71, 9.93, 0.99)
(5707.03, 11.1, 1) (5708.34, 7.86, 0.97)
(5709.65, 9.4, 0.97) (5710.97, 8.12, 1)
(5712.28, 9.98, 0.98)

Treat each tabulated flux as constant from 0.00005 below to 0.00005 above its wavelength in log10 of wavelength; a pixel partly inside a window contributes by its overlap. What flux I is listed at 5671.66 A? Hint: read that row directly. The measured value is 9.78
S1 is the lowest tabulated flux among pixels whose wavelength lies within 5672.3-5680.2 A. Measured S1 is 8.31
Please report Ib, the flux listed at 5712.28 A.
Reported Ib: 9.98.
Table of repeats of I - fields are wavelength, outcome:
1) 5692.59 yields 12.8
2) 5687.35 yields 12.5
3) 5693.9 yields 11.5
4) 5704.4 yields 10.5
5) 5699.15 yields 10.7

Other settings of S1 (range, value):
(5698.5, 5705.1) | 7.99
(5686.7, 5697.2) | 9.9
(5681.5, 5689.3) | 9.62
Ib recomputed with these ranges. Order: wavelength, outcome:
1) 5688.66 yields 10.2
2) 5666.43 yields 9.94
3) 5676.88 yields 9.67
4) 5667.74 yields 10.1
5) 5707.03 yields 11.1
